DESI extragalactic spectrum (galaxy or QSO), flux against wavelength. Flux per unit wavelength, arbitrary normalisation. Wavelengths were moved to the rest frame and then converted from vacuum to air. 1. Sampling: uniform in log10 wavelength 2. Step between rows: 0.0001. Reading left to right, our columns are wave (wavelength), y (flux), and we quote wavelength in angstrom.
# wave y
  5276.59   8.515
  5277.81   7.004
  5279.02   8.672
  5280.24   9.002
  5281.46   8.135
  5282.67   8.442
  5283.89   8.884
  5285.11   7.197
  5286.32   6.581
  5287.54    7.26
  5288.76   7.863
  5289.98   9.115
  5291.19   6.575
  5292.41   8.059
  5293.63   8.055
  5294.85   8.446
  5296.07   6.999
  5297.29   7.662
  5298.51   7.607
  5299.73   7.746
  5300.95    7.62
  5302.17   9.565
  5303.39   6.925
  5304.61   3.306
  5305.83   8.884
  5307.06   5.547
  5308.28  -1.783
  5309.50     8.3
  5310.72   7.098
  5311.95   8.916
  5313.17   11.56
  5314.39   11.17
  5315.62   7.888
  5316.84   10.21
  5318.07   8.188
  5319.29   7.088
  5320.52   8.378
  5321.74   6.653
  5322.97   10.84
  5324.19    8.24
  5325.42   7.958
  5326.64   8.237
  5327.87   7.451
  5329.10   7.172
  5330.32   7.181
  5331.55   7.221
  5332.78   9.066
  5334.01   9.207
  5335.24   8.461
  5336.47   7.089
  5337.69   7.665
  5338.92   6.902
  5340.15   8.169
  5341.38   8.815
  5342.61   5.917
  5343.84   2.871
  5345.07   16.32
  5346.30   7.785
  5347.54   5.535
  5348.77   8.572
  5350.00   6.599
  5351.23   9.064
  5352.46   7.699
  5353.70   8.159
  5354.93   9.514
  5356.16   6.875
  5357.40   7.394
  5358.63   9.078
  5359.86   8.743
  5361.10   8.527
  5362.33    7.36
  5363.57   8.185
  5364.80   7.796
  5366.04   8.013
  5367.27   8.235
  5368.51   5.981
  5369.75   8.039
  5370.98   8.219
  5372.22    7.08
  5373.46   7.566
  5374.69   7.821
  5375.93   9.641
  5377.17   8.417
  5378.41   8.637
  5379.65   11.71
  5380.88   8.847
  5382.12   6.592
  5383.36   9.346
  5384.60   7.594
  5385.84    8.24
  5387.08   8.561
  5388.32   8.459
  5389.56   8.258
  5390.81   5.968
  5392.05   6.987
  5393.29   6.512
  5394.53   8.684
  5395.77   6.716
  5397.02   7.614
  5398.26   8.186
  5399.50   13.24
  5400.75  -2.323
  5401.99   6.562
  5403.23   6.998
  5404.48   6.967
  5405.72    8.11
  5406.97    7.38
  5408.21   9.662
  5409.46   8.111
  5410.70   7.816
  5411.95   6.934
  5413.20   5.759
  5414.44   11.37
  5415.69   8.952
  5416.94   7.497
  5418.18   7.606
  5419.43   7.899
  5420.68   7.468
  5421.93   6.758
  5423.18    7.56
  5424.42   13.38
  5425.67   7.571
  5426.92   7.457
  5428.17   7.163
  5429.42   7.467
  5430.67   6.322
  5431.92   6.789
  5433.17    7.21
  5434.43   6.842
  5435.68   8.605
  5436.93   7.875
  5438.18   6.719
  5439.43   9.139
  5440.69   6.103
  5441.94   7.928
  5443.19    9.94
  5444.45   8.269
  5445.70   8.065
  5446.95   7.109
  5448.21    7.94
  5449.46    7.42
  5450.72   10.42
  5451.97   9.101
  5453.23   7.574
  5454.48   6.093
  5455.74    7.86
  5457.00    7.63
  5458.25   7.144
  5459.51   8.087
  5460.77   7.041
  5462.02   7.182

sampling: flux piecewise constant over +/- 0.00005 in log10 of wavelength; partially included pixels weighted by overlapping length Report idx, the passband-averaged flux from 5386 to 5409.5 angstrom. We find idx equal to 7.4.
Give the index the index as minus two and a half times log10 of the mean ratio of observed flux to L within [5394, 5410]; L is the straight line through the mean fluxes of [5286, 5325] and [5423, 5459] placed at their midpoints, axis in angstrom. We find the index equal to 0.068 mag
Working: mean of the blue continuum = 7.71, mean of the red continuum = 7.89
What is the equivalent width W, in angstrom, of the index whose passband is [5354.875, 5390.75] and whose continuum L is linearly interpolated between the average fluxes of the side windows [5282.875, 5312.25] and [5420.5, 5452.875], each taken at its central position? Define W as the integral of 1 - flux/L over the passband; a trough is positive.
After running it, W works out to -2.7 angstrom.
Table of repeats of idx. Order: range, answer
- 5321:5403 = 7.9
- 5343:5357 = 8.04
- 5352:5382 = 8.21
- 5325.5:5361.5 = 7.97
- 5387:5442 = 7.61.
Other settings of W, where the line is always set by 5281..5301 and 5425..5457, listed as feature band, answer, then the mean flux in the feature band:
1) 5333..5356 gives -0.7 angstrom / 8.01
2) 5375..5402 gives -0.4 angstrom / 7.86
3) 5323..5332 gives -0.1 angstrom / 7.86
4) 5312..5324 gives -2.0 angstrom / 9.07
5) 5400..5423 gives 1.5 angstrom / 7.23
